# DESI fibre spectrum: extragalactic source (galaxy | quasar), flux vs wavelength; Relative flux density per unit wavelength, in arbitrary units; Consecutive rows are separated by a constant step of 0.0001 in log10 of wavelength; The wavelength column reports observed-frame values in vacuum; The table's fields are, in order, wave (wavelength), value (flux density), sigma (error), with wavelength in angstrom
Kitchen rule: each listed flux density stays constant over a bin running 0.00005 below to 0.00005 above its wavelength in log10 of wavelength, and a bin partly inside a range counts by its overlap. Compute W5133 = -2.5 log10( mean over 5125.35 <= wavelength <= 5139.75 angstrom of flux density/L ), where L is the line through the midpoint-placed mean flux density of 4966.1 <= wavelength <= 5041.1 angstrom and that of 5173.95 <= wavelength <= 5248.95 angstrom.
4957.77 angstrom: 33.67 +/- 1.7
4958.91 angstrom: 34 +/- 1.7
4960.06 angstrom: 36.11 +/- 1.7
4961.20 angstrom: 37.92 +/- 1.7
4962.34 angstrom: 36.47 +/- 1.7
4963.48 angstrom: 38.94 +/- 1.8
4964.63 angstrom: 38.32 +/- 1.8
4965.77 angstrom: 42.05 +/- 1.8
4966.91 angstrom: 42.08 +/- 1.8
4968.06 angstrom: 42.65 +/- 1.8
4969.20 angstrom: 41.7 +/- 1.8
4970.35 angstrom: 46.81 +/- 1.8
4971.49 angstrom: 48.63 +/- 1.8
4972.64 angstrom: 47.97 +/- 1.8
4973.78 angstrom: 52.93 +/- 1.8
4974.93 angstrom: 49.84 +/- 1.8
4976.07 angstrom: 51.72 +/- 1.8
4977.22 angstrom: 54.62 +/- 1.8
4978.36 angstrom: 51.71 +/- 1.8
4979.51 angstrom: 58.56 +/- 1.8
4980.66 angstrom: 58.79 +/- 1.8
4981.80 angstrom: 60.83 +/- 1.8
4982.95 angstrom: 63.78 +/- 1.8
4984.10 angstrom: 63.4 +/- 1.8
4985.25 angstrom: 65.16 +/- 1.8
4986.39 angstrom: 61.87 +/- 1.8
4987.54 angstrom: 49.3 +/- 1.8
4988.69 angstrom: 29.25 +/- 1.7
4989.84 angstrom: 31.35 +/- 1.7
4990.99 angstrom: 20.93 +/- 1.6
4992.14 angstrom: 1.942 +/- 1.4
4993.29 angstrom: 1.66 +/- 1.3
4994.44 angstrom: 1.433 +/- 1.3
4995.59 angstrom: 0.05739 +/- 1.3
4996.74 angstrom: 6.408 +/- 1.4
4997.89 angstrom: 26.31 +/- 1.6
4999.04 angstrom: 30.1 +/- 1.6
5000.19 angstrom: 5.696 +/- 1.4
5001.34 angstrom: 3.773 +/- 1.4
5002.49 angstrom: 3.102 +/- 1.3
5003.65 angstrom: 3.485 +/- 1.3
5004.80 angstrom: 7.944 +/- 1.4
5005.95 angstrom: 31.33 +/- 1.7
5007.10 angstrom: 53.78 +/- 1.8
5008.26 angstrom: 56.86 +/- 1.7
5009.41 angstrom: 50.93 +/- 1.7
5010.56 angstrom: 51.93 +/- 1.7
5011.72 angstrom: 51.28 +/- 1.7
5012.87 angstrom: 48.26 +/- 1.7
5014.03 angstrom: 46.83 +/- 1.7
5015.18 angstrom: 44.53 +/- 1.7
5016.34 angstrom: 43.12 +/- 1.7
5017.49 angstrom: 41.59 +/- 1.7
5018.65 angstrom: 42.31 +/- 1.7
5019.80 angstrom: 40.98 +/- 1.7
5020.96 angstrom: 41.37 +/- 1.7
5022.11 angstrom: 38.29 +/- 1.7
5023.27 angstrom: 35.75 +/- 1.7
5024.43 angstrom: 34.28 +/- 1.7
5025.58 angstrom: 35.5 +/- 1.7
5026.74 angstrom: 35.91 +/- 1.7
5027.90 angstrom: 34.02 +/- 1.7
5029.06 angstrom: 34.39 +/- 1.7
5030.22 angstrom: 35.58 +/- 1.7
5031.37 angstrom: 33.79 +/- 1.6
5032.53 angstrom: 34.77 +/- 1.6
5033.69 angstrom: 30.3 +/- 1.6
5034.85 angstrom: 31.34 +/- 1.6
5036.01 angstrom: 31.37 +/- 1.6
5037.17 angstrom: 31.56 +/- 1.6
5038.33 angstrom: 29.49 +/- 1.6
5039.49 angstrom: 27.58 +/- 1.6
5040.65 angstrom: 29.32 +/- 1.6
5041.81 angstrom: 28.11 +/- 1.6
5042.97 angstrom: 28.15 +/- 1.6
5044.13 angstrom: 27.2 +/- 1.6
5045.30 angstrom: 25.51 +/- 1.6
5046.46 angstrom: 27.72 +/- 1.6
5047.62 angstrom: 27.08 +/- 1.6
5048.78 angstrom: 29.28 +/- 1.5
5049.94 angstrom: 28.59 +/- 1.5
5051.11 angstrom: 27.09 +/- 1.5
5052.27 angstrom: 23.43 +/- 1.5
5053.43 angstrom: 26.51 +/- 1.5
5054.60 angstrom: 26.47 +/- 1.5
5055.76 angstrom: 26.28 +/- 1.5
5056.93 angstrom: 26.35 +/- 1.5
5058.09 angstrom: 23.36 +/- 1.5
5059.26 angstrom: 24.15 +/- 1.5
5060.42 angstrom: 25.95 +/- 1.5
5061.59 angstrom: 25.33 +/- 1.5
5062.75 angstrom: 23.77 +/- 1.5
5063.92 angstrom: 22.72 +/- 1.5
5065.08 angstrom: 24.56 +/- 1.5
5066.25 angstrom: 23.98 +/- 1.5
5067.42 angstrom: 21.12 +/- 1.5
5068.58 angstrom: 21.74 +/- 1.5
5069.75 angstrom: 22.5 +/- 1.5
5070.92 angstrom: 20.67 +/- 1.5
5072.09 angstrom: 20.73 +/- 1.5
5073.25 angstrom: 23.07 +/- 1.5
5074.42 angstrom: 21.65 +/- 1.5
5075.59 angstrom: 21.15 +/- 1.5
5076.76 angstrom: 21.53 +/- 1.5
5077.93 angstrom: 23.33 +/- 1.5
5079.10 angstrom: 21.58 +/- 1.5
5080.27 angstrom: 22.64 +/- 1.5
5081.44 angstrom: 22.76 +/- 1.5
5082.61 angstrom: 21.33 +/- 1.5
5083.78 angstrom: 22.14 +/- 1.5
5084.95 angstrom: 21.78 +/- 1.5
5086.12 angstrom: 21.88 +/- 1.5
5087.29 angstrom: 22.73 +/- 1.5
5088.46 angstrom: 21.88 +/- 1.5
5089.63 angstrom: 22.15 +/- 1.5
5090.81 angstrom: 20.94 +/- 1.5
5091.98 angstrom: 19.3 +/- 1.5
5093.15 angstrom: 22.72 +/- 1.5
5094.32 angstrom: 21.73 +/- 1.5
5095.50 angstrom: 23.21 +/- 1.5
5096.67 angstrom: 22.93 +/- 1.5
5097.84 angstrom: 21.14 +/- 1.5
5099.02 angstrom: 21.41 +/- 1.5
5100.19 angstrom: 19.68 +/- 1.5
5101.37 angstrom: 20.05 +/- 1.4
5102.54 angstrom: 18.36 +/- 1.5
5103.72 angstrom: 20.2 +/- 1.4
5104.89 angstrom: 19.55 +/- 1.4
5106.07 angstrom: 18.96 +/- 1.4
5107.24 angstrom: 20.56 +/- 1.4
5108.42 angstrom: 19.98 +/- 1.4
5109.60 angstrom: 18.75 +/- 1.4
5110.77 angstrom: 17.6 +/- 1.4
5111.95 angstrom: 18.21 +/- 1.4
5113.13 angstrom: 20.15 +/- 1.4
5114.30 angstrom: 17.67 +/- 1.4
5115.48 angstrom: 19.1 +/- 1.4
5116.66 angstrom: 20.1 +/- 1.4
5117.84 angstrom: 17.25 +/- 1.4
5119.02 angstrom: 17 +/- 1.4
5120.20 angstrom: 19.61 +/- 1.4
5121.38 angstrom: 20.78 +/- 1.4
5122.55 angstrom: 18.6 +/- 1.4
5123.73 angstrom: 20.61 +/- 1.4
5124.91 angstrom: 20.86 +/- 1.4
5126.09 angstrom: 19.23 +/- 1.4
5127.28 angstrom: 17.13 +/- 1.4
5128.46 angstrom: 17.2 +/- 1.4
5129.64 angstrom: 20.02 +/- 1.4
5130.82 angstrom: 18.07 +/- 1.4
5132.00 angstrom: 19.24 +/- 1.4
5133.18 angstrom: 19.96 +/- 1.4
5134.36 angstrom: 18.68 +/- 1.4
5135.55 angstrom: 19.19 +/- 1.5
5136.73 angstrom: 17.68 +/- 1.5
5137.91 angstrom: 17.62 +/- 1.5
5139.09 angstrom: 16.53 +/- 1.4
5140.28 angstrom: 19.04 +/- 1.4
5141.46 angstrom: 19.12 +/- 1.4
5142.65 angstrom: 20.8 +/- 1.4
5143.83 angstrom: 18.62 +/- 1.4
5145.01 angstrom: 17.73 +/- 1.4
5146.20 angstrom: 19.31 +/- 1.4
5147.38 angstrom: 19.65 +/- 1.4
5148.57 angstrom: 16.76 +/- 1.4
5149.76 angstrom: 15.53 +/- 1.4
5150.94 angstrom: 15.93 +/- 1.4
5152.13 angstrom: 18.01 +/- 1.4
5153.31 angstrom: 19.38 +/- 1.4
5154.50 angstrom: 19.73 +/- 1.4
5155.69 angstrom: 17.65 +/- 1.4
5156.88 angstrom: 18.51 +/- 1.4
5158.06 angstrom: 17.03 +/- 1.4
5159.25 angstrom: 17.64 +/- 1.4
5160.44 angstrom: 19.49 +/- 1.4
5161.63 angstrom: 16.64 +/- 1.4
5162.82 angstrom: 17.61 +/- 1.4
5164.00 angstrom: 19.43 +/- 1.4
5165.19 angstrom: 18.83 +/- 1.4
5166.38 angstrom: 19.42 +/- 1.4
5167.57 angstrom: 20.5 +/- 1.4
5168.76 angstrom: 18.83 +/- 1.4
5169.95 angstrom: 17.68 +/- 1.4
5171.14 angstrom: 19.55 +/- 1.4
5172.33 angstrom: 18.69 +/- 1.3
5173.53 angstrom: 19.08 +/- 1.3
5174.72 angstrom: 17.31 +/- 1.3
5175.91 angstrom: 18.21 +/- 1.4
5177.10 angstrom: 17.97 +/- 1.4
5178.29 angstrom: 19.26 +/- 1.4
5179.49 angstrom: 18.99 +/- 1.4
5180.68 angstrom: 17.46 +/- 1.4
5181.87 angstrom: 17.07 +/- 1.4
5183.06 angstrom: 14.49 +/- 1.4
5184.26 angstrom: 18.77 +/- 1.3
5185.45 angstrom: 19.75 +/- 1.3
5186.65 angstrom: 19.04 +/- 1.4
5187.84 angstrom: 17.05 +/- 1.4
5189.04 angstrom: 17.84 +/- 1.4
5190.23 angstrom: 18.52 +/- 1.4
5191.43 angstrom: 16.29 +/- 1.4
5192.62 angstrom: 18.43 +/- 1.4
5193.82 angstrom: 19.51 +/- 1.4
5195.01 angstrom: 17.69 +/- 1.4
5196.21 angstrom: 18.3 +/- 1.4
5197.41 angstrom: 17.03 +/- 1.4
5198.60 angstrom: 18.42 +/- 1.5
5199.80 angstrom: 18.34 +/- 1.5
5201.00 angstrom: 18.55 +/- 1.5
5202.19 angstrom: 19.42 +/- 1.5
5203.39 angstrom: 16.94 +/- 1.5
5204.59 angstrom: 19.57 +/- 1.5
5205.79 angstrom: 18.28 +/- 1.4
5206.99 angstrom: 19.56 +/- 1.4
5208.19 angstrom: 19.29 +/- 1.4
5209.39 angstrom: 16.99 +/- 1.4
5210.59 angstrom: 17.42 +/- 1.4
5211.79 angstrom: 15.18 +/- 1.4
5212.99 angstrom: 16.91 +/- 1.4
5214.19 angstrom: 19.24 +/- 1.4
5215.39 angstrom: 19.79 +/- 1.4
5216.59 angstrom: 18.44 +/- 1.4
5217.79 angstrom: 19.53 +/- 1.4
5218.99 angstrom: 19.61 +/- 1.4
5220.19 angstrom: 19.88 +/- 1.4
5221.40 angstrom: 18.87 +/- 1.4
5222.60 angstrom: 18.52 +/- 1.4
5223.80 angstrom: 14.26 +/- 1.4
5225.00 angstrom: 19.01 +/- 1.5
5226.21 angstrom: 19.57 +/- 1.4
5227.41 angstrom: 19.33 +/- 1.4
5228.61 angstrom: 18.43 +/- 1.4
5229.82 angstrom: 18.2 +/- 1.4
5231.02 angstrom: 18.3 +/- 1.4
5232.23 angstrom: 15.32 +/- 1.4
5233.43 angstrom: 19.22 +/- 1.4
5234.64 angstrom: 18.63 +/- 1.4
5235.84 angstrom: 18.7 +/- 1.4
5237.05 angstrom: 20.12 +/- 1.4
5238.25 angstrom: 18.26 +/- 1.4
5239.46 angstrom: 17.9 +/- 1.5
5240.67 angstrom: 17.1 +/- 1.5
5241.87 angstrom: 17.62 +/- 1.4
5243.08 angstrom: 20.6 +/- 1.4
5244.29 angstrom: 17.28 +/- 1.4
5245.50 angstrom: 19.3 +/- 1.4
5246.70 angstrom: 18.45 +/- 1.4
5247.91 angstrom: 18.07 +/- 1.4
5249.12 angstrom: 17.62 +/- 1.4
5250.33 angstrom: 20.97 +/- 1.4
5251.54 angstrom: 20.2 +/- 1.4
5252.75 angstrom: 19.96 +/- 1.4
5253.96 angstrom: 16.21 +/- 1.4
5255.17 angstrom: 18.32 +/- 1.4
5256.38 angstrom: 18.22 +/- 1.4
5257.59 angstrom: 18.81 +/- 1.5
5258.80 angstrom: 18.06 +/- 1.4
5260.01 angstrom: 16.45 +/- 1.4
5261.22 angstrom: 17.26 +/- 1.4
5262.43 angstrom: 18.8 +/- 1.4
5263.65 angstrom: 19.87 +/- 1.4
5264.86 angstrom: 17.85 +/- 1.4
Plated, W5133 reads 0.35 mag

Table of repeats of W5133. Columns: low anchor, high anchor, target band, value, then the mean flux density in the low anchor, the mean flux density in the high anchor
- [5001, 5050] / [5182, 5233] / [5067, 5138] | 0.317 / 33.9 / 18.2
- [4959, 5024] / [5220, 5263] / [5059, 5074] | 0.361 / 38.1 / 18.4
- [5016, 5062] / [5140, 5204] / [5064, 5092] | 0.236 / 31.2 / 18.3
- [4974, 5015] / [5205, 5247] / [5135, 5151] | 0.333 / 36.1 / 18.4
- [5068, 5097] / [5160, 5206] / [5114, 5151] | 0.084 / 21.9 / 18.3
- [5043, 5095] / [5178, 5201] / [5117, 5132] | 0.117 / 23.6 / 18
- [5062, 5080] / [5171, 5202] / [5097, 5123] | 0.084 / 22.3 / 18.1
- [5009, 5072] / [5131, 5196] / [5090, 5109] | 0.219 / 31.8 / 18.3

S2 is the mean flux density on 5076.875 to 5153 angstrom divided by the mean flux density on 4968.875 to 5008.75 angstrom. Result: 0.6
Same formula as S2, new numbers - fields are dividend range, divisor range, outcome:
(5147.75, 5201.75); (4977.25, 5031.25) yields 0.51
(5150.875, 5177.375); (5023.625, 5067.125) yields 0.64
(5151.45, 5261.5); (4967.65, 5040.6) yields 0.50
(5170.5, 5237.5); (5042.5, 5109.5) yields 0.80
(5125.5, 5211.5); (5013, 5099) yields 0.66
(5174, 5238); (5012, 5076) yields 0.60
